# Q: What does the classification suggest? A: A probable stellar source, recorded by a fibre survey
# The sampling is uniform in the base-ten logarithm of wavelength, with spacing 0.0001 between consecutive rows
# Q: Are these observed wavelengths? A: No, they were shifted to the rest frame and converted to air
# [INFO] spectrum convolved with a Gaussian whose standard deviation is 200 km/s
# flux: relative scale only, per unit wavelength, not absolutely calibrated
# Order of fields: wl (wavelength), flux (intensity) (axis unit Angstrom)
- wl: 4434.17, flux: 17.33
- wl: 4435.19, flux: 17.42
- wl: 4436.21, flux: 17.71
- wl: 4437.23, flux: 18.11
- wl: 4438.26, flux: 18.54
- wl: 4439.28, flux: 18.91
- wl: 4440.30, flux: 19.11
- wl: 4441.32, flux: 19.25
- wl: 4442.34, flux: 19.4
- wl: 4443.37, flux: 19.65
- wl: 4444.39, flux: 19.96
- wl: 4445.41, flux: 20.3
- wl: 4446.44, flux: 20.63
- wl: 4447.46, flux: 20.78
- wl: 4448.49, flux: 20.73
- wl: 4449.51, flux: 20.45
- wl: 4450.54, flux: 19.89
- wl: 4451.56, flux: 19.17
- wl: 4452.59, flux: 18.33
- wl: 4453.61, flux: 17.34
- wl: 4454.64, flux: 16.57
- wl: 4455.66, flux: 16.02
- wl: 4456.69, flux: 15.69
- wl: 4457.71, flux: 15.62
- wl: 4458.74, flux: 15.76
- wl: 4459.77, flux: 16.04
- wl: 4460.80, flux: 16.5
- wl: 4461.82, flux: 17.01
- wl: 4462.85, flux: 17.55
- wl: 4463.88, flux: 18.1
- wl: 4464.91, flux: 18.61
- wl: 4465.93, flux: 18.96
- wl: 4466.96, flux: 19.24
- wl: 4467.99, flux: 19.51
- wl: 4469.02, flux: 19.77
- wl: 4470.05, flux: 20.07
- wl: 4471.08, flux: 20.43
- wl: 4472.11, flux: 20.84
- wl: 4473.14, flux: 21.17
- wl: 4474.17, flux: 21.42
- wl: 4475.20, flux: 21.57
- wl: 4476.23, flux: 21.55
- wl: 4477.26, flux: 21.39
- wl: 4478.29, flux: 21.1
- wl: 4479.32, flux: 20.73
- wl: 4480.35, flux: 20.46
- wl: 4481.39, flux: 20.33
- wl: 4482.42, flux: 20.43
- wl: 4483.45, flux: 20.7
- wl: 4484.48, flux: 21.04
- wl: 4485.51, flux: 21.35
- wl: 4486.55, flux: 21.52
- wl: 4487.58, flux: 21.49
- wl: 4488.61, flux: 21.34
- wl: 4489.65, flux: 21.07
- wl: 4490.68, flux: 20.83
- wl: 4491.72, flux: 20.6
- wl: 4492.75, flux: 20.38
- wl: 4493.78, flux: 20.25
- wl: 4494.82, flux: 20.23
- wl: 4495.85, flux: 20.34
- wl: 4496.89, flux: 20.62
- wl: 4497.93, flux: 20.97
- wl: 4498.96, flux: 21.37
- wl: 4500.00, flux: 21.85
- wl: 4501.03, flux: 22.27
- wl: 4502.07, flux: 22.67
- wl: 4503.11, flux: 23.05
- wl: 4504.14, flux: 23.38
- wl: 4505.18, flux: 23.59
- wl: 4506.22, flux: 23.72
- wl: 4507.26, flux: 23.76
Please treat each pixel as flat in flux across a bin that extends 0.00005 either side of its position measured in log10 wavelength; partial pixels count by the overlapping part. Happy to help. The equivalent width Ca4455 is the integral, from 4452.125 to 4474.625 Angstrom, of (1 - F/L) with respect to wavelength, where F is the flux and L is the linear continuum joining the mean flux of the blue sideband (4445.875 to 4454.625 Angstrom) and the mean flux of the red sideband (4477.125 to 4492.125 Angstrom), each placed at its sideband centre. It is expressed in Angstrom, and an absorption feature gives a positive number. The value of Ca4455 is 2.1 Angstrom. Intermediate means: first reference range 19.5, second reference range 20.9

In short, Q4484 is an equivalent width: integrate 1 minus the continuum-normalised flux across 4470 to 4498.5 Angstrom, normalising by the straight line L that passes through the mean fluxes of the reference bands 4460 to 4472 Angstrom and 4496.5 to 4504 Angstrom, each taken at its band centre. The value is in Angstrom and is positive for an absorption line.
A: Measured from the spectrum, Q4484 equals -0.7 Angstrom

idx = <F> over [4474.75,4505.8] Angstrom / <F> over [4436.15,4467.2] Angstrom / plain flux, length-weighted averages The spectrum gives 1.2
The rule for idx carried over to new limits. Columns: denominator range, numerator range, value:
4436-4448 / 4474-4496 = 1.08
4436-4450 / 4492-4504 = 1.09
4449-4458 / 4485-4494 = 1.18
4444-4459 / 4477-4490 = 1.13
